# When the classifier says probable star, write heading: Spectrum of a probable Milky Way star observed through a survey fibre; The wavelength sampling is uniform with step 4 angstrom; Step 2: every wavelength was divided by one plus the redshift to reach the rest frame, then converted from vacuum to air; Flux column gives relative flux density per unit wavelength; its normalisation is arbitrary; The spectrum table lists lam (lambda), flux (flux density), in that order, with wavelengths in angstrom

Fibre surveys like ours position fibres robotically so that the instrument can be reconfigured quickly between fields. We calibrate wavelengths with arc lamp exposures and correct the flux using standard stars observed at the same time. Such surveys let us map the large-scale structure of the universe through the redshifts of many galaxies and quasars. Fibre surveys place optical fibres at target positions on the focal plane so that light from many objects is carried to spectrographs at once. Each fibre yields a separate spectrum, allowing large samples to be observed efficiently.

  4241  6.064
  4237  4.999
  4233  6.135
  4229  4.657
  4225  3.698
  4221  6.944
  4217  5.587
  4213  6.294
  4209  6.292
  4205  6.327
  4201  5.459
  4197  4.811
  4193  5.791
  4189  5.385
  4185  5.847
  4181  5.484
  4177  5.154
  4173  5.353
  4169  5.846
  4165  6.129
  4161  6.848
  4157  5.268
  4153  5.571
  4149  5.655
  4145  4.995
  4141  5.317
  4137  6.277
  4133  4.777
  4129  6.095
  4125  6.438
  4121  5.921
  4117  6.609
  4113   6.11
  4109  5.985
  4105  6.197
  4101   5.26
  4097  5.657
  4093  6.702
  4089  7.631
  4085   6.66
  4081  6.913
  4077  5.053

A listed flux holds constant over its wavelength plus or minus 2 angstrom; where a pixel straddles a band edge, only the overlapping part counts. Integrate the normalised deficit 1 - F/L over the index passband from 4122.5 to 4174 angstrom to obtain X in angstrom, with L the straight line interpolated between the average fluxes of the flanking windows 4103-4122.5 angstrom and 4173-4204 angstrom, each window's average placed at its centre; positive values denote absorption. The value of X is 0.7 angstrom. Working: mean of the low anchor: 6.17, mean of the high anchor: 5.44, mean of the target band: 5.75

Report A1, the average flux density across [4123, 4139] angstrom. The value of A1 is 5.9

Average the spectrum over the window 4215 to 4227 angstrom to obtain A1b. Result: 5.41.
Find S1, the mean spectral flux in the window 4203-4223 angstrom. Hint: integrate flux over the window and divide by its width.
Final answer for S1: 6.29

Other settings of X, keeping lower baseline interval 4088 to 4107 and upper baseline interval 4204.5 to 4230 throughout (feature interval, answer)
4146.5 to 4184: 1.4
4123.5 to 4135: 0.6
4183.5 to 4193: 0.3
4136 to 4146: 0.9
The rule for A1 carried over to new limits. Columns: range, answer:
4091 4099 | 6.18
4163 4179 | 5.62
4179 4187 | 5.67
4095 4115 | 5.84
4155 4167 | 6.08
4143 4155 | 5.41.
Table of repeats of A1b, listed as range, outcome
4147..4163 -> 5.84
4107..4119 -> 6.23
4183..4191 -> 5.62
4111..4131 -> 6.23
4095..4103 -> 5.46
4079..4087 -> 6.79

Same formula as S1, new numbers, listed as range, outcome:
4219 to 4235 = 5.36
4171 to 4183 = 5.33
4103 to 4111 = 6.09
